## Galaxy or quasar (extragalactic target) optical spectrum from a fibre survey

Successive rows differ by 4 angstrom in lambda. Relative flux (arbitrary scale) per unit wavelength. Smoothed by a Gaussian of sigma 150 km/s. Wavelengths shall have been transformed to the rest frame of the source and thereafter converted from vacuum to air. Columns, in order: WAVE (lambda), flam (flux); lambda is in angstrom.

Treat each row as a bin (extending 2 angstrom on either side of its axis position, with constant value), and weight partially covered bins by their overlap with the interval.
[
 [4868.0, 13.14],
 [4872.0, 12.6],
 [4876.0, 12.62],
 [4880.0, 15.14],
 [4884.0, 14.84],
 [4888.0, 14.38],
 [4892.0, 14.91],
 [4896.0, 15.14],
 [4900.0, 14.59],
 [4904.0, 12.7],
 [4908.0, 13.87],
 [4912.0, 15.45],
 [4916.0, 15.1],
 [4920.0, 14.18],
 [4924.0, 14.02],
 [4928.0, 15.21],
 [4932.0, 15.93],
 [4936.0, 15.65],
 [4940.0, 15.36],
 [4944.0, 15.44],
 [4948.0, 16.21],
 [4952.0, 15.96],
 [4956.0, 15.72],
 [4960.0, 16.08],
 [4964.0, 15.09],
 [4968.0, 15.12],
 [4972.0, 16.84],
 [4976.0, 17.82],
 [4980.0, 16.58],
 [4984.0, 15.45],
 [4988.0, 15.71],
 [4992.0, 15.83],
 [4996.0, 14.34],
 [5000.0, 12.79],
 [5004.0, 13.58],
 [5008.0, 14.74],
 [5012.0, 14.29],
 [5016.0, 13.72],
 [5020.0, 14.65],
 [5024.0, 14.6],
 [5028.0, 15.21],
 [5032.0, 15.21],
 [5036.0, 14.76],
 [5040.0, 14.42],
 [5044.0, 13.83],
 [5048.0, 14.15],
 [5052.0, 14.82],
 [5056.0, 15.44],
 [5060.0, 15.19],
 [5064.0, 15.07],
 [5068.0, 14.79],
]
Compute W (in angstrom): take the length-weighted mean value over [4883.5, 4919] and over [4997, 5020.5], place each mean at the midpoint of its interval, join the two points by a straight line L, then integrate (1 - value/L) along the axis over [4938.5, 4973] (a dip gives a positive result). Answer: -3.6 angstrom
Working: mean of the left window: 14.5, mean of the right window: 13.9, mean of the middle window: 15.7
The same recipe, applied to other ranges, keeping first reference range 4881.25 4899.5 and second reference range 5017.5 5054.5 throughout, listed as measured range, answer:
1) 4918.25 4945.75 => -0.7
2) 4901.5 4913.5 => 0.7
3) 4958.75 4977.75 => -1.9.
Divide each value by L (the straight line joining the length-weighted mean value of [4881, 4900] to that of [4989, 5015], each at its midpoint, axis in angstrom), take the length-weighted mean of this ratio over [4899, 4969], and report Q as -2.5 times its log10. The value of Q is -0.04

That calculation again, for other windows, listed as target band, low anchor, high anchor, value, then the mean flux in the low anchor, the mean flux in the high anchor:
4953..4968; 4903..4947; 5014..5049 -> -0.06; 14.9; 14.5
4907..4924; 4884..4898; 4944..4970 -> 0.04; 14.8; 15.7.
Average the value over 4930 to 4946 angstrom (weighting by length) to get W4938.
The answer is 15.6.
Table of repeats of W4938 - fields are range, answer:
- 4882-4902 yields 14.8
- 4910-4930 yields 14.8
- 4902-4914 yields 14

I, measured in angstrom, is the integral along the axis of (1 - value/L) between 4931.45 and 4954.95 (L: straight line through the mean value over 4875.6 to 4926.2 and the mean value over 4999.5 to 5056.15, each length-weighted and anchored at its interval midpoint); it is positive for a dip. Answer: -2.1 angstrom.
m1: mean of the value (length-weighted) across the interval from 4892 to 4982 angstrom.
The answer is 15.4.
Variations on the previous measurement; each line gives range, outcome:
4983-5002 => 14.8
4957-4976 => 16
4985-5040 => 14.6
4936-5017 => 15.4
